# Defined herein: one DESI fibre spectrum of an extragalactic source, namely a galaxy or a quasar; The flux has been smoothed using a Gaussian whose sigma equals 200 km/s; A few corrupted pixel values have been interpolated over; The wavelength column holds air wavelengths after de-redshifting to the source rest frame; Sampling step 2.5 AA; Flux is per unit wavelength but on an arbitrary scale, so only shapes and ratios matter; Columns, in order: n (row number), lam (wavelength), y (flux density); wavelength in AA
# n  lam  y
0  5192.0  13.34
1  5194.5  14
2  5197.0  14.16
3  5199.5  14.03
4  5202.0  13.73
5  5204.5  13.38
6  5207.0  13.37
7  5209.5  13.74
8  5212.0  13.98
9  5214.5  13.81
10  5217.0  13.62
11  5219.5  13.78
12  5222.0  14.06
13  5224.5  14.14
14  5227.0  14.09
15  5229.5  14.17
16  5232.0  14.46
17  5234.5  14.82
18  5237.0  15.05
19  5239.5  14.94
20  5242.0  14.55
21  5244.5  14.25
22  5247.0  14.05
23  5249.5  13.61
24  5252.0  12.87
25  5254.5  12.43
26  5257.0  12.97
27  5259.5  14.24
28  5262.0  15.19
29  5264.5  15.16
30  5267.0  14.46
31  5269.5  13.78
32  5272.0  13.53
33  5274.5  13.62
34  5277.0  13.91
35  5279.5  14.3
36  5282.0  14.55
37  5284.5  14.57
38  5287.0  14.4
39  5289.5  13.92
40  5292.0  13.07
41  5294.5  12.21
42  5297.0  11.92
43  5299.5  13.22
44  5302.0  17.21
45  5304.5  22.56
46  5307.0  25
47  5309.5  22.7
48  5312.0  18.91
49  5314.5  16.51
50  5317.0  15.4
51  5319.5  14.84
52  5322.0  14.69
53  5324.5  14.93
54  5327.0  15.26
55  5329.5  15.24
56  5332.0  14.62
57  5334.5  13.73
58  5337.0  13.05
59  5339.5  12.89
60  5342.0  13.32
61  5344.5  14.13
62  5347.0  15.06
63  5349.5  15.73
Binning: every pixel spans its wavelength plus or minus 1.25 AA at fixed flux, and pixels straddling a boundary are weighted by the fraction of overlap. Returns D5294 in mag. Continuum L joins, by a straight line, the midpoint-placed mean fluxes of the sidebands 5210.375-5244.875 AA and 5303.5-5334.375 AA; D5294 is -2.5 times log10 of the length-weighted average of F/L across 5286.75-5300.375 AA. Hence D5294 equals 0.26 mag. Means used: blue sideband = 14.3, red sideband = 17.4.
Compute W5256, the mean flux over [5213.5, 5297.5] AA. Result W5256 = 14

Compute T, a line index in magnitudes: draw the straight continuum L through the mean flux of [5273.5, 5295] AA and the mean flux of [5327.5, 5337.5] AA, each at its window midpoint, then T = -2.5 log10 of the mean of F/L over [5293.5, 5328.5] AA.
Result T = -0.19 mag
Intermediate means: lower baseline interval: 13.9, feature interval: 16.8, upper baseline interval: 14.3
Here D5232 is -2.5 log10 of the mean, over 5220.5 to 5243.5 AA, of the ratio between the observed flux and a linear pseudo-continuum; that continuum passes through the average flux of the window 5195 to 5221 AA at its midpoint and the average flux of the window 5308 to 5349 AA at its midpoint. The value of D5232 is -0.03 mag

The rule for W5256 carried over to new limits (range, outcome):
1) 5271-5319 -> 15.9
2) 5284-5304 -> 14.1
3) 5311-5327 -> 15.8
